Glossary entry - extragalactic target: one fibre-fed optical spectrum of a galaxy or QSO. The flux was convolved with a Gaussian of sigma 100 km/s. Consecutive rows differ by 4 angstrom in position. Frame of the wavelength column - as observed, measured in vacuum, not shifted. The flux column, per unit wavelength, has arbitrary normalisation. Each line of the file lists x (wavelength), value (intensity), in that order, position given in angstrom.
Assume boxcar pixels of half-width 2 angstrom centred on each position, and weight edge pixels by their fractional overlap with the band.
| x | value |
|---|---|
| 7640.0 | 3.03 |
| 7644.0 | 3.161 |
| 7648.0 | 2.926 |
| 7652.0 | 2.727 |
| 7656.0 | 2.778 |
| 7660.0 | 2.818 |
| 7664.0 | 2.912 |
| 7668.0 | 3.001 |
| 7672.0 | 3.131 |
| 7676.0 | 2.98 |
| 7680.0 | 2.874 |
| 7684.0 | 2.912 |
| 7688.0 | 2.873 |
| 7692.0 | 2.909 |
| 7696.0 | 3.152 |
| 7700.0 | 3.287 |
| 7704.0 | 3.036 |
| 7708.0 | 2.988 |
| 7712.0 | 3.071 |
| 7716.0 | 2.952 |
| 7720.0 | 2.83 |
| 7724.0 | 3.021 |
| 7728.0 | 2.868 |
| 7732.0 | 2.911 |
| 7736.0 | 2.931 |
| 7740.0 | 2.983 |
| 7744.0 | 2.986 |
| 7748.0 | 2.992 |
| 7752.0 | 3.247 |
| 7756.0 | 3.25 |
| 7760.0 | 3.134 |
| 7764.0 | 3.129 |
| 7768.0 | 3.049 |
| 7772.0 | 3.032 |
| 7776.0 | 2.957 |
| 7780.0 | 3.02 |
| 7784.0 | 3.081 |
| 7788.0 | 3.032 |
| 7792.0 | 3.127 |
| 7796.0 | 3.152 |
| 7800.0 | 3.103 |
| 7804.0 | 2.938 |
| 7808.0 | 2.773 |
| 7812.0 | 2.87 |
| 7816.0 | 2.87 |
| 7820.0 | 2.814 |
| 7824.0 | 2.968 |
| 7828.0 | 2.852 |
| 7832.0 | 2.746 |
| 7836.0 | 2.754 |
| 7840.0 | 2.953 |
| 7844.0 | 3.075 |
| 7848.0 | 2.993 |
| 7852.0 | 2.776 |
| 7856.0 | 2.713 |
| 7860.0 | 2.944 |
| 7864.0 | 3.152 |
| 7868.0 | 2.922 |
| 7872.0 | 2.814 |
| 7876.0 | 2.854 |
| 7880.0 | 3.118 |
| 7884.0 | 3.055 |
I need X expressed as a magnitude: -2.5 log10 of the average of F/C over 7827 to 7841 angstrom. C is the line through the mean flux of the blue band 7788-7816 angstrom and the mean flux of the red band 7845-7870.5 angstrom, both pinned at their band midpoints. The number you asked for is 0.05 mag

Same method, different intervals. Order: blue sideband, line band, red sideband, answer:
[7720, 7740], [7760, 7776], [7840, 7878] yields -0.05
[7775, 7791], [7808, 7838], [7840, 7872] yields 0.05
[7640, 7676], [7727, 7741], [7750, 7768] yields 0.07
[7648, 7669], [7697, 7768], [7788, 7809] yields -0.03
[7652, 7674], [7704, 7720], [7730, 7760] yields 0.00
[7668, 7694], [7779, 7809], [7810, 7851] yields -0.05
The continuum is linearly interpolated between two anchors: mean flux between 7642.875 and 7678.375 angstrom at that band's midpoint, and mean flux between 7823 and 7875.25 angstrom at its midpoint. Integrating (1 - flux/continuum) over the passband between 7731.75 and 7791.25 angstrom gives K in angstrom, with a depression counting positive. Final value -2.9 angstrom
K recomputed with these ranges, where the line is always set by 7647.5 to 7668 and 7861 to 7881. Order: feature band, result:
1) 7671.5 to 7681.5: -0.45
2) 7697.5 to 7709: -1.00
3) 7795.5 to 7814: -0.17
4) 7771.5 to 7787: -0.59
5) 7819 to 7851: 0.54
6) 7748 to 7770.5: -1.90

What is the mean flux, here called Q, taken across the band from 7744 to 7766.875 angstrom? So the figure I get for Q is 3.13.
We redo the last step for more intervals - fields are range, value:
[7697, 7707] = 3.14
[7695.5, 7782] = 3.04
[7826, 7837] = 2.79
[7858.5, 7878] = 2.94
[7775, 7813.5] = 3.01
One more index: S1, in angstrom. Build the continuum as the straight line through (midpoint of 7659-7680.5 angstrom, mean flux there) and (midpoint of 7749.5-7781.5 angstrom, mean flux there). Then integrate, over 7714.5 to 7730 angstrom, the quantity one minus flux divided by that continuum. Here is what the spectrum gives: 0.6 angstrom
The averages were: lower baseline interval 2.96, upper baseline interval 3.1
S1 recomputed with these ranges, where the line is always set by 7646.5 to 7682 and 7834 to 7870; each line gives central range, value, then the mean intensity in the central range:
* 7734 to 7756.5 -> -1.09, 3.05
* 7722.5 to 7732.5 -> -0.08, 2.93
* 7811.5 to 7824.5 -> 0.20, 2.87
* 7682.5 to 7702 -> -0.82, 3.03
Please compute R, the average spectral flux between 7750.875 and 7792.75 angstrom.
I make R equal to 3.09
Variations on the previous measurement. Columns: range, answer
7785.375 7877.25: 2.92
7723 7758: 3.02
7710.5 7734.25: 2.94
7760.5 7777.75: 3.05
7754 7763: 3.19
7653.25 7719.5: 2.97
